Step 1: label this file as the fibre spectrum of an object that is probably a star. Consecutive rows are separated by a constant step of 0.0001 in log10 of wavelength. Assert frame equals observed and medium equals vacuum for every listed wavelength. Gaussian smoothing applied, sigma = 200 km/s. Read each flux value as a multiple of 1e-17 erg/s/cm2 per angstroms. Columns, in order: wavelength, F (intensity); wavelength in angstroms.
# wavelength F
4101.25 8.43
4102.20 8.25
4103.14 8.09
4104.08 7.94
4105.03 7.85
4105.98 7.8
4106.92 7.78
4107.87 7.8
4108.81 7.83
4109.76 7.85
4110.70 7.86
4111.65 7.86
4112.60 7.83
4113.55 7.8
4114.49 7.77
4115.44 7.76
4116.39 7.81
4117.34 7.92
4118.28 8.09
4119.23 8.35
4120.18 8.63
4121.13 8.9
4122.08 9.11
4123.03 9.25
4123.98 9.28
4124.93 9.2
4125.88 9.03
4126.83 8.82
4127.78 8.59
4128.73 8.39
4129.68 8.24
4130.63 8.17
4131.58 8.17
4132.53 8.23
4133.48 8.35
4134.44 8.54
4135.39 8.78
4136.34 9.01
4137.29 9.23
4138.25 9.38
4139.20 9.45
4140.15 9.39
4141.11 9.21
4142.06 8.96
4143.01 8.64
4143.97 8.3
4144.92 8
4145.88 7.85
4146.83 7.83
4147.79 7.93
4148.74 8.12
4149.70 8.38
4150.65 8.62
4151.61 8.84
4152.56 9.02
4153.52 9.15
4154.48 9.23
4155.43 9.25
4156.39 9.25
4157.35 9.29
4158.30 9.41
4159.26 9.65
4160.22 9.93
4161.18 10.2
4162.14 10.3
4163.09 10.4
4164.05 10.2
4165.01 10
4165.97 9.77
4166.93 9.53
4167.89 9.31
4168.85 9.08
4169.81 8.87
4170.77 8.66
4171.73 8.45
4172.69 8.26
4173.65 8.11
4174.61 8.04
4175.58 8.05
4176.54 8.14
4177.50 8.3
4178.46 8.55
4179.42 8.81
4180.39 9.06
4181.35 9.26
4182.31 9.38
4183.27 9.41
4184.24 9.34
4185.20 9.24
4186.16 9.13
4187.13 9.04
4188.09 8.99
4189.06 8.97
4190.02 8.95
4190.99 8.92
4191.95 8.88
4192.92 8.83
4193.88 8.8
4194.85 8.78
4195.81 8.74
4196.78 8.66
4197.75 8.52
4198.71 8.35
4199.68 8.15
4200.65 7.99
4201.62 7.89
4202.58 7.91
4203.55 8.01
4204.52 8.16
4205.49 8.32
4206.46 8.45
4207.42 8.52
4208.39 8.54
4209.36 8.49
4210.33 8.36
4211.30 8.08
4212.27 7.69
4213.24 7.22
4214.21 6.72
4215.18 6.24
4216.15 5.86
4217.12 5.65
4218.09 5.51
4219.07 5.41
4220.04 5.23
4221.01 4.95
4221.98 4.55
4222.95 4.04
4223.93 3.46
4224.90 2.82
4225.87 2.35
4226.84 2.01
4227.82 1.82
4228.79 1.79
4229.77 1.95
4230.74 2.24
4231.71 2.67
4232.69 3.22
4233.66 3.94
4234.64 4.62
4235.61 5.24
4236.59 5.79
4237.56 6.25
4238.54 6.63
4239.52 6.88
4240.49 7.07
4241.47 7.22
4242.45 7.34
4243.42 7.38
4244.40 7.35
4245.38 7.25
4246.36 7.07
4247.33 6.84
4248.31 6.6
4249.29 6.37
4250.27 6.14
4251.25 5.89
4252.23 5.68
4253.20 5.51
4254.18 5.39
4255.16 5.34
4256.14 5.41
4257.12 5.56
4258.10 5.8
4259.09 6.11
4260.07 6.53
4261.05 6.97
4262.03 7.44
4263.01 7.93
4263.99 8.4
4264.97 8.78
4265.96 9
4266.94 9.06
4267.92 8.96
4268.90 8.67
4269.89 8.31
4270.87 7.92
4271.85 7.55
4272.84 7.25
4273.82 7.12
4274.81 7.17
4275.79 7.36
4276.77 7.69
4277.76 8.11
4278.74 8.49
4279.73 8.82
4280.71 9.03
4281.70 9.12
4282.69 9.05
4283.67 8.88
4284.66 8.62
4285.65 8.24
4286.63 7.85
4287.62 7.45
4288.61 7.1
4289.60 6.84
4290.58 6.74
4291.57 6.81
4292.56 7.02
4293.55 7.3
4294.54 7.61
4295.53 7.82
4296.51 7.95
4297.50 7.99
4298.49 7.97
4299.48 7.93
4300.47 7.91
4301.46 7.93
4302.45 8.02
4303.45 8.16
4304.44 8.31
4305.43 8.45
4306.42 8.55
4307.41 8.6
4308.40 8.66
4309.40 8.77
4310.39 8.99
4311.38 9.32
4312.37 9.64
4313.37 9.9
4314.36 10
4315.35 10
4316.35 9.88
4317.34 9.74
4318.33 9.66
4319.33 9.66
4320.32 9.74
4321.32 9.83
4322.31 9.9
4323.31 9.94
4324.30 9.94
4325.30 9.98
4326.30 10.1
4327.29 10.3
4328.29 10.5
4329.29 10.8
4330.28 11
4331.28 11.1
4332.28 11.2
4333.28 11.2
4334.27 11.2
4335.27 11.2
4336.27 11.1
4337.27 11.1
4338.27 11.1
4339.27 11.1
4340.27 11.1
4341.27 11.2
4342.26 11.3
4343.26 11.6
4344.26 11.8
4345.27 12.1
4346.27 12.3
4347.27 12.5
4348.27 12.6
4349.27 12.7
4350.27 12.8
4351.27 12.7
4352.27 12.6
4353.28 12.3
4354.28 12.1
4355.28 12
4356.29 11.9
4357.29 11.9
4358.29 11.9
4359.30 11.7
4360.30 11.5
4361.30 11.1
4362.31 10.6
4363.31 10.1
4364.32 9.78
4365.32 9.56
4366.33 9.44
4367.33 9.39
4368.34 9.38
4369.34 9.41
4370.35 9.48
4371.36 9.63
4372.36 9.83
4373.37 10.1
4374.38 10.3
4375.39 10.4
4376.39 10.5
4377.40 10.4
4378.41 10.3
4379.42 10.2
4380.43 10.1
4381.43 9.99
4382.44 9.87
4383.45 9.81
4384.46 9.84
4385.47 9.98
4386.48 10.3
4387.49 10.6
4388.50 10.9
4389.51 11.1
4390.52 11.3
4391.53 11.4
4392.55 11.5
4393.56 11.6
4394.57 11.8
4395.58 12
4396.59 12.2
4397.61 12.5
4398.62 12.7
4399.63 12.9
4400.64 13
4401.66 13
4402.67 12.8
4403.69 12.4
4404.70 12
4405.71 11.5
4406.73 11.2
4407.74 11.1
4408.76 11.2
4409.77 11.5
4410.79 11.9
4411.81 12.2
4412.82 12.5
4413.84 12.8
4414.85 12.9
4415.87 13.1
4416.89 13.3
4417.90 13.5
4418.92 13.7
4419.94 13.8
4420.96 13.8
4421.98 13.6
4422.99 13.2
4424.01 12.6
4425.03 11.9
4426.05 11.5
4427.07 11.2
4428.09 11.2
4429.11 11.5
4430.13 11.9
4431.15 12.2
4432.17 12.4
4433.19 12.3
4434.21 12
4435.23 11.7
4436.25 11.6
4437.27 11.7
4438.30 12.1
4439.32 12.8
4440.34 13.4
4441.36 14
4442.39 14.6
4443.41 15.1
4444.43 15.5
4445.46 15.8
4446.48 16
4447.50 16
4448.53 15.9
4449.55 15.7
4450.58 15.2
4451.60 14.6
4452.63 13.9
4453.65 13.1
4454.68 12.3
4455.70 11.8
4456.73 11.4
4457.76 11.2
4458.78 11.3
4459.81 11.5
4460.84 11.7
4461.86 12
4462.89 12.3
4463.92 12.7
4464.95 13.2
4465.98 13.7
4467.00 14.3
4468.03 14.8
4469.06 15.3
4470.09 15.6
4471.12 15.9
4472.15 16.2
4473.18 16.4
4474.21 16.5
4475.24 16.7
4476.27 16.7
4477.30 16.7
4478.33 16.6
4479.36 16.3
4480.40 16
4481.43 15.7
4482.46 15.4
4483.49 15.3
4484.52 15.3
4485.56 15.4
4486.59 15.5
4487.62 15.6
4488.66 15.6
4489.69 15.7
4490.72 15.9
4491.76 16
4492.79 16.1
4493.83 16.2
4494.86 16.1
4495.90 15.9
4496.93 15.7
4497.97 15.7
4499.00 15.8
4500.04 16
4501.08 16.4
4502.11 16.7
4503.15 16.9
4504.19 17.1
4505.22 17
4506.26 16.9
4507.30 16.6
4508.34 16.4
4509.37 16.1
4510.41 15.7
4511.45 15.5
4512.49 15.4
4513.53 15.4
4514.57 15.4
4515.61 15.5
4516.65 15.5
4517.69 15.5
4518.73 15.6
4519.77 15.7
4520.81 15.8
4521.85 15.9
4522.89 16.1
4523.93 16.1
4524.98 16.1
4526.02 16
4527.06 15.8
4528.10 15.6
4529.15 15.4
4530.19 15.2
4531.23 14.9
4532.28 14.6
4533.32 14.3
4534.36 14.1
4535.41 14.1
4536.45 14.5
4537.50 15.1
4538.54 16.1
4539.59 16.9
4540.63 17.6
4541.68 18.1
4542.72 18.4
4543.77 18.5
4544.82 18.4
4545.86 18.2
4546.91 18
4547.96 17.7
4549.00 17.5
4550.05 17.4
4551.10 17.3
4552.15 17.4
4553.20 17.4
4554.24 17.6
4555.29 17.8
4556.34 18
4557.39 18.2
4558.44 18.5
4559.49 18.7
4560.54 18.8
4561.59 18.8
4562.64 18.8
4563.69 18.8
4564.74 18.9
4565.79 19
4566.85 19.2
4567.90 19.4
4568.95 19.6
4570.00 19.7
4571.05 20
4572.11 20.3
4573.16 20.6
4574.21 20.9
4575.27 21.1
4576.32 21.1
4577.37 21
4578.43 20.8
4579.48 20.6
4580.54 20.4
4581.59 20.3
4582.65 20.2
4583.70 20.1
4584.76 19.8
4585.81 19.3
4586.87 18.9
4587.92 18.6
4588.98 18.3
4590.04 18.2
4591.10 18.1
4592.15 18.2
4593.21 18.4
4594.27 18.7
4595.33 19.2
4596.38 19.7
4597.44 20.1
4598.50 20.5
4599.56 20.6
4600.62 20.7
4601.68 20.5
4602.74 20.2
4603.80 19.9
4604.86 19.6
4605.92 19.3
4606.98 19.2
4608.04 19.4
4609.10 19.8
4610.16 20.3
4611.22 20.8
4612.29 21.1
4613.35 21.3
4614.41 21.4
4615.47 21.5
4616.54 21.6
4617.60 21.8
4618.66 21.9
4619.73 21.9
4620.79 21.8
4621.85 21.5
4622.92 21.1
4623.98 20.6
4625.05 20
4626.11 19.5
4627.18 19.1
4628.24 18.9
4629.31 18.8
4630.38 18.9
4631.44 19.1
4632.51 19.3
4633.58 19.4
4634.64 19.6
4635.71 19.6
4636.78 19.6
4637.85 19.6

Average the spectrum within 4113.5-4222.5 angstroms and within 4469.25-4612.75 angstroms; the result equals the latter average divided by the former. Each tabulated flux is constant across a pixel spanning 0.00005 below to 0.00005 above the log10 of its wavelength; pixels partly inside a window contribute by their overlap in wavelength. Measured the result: 2.07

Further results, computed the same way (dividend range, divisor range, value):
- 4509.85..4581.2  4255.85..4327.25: 2.10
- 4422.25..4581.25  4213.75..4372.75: 1.91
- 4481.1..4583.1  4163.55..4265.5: 2.42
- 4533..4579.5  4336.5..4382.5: 1.66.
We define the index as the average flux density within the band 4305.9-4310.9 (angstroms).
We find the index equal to 8.72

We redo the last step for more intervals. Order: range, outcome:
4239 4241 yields 6.97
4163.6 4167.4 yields 9.87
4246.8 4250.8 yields 6.49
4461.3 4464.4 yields 12.3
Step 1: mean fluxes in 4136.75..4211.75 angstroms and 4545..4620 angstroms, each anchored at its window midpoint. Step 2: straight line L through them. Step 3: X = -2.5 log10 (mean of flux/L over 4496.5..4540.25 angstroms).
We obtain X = 0.135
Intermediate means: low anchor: 8.84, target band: 15.7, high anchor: 19.5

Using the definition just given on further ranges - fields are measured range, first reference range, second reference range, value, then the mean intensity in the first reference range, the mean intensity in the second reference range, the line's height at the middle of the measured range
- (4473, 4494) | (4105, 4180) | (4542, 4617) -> 0.070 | 8.69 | 19.4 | 17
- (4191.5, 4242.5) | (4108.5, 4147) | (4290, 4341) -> 0.388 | 8.49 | 9.39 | 8.92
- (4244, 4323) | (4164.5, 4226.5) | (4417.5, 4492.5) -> 0.250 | 7.85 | 14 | 9.94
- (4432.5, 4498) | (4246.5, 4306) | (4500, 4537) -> -0.045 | 7.51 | 15.7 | 13.9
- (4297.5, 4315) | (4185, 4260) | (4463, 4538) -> 0.073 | 6.47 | 15.6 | 9.23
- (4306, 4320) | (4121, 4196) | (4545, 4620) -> 0.335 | 8.93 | 19.5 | 12.8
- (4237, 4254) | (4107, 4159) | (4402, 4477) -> 0.473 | 8.55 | 13.3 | 10.3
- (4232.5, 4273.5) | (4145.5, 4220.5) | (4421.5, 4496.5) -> 0.421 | 8.52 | 14.1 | 9.94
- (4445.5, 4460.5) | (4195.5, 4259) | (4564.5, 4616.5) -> 0.080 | 6.07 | 19.9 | 14.7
